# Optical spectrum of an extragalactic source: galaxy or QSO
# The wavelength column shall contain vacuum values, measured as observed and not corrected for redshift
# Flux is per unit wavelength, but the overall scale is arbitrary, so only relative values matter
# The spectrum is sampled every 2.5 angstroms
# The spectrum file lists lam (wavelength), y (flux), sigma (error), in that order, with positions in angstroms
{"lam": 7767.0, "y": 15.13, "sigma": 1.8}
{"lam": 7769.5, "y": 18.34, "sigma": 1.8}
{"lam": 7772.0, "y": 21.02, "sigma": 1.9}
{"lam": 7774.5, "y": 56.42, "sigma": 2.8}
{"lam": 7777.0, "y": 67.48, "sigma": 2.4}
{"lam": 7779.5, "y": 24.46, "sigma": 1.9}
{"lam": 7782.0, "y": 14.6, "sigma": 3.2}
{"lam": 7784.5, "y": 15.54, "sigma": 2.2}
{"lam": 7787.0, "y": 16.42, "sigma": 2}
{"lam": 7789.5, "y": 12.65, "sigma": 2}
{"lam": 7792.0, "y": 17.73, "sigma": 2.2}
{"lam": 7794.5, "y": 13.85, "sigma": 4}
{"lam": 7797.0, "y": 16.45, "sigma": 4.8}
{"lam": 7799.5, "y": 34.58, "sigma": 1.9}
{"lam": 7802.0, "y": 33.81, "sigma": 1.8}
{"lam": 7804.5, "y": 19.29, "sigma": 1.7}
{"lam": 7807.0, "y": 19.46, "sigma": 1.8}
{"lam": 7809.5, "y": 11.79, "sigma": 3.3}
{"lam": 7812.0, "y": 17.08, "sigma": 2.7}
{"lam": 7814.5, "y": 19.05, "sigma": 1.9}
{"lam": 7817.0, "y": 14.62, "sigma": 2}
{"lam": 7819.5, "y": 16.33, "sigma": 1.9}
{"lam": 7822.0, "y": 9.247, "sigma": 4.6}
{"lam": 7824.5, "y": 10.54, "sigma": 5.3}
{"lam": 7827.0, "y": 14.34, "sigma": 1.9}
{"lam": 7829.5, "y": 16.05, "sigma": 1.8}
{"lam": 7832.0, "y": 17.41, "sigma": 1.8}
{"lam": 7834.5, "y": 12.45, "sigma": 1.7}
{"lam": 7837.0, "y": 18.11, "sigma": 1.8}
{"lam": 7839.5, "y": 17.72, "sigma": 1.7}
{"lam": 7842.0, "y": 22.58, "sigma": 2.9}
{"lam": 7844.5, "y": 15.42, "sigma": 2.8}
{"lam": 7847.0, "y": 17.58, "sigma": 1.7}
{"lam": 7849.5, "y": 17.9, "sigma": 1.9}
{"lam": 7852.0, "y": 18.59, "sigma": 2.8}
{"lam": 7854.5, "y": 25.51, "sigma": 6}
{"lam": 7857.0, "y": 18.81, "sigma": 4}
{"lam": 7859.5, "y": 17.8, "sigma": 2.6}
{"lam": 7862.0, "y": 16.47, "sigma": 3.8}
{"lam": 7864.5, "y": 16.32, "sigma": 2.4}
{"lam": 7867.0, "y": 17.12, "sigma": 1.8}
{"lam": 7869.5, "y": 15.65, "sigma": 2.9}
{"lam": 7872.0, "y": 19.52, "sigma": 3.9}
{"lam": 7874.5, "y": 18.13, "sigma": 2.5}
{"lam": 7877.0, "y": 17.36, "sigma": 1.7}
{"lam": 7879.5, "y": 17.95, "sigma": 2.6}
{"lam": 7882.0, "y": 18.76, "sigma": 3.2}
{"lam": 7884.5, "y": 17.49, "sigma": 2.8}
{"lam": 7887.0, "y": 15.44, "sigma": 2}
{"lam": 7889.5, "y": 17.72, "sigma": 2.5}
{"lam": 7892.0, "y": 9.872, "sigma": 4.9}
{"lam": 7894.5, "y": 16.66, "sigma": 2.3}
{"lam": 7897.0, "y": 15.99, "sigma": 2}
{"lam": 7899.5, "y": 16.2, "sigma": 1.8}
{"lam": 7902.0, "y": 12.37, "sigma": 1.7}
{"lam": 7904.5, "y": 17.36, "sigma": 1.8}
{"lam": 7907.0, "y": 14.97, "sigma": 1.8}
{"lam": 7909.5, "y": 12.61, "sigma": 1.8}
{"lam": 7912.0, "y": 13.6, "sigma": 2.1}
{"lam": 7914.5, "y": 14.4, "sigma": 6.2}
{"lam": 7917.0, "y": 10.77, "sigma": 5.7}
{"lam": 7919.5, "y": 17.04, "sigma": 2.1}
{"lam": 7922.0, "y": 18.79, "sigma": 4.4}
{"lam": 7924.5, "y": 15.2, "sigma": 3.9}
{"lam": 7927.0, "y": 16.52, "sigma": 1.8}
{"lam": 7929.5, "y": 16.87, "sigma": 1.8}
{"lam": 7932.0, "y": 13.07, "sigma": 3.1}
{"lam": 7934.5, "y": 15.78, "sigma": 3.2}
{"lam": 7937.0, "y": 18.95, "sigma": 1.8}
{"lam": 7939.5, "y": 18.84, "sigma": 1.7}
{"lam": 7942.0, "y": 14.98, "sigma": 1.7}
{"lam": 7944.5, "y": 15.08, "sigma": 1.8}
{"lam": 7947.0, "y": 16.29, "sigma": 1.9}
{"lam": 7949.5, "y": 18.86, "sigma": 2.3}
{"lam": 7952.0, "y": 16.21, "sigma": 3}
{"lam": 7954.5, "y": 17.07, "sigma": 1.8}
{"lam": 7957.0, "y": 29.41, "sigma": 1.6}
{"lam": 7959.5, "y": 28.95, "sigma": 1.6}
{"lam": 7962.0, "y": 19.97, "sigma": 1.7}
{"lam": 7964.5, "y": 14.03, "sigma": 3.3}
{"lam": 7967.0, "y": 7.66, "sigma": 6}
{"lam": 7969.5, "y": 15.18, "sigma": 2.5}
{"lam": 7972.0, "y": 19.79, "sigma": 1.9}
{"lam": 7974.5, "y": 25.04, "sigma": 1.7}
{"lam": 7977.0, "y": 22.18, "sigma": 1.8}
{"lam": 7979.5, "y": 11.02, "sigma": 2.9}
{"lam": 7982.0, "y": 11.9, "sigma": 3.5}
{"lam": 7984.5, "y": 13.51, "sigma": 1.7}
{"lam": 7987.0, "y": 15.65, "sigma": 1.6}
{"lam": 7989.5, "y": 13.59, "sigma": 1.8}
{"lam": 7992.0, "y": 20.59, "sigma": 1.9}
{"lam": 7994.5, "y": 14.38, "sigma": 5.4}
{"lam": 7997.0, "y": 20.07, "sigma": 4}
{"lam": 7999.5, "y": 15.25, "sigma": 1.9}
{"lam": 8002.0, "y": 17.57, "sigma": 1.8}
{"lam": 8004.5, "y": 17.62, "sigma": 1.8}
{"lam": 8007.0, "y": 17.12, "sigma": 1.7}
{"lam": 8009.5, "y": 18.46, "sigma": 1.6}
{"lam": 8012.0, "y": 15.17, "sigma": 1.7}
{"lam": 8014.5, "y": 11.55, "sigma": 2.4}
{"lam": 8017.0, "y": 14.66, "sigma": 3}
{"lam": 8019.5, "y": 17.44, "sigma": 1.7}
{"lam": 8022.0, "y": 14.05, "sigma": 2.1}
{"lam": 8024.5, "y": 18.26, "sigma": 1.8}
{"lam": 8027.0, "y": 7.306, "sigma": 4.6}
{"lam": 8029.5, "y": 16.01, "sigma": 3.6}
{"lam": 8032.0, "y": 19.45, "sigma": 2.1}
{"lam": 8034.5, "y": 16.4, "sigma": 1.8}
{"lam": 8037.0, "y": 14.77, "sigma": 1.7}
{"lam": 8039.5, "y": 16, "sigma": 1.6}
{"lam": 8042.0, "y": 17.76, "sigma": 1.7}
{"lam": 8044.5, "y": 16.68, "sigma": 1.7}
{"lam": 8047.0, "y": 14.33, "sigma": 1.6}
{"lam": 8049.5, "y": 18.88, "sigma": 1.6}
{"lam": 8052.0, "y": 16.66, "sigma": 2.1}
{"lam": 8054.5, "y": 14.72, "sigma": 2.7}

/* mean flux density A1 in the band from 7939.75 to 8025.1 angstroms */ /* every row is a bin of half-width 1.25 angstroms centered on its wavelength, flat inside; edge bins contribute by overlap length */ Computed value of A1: 17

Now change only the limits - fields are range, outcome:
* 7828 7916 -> 16.8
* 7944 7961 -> 20.5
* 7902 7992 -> 16.6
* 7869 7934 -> 15.8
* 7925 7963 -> 18.4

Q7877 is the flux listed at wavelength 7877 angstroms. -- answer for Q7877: 17.36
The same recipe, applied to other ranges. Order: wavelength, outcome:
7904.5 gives 17.36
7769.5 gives 18.34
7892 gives 9.872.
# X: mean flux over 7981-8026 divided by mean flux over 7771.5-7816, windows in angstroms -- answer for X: 0.7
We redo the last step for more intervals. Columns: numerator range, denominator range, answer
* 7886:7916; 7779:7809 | 0.75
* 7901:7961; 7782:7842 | 0.98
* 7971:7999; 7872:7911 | 1.06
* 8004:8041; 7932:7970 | 0.88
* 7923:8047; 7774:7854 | 0.83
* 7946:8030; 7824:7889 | 0.97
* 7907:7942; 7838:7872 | 0.85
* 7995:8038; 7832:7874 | 0.89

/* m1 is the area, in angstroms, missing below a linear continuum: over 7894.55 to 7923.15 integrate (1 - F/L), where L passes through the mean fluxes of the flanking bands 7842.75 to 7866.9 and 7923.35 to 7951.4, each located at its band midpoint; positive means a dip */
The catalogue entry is 3.5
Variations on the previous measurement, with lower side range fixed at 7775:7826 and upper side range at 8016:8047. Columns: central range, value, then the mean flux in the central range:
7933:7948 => 0.92 angstroms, 16.6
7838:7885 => 2.80 angstroms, 18.3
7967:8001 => 0.56 angstroms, 16.5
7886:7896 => 2.04 angstroms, 14.9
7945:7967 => -2.39 angstroms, 19.2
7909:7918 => 2.64 angstroms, 12.9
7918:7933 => 1.50 angstroms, 16.2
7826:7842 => 2.76 angstroms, 16.6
